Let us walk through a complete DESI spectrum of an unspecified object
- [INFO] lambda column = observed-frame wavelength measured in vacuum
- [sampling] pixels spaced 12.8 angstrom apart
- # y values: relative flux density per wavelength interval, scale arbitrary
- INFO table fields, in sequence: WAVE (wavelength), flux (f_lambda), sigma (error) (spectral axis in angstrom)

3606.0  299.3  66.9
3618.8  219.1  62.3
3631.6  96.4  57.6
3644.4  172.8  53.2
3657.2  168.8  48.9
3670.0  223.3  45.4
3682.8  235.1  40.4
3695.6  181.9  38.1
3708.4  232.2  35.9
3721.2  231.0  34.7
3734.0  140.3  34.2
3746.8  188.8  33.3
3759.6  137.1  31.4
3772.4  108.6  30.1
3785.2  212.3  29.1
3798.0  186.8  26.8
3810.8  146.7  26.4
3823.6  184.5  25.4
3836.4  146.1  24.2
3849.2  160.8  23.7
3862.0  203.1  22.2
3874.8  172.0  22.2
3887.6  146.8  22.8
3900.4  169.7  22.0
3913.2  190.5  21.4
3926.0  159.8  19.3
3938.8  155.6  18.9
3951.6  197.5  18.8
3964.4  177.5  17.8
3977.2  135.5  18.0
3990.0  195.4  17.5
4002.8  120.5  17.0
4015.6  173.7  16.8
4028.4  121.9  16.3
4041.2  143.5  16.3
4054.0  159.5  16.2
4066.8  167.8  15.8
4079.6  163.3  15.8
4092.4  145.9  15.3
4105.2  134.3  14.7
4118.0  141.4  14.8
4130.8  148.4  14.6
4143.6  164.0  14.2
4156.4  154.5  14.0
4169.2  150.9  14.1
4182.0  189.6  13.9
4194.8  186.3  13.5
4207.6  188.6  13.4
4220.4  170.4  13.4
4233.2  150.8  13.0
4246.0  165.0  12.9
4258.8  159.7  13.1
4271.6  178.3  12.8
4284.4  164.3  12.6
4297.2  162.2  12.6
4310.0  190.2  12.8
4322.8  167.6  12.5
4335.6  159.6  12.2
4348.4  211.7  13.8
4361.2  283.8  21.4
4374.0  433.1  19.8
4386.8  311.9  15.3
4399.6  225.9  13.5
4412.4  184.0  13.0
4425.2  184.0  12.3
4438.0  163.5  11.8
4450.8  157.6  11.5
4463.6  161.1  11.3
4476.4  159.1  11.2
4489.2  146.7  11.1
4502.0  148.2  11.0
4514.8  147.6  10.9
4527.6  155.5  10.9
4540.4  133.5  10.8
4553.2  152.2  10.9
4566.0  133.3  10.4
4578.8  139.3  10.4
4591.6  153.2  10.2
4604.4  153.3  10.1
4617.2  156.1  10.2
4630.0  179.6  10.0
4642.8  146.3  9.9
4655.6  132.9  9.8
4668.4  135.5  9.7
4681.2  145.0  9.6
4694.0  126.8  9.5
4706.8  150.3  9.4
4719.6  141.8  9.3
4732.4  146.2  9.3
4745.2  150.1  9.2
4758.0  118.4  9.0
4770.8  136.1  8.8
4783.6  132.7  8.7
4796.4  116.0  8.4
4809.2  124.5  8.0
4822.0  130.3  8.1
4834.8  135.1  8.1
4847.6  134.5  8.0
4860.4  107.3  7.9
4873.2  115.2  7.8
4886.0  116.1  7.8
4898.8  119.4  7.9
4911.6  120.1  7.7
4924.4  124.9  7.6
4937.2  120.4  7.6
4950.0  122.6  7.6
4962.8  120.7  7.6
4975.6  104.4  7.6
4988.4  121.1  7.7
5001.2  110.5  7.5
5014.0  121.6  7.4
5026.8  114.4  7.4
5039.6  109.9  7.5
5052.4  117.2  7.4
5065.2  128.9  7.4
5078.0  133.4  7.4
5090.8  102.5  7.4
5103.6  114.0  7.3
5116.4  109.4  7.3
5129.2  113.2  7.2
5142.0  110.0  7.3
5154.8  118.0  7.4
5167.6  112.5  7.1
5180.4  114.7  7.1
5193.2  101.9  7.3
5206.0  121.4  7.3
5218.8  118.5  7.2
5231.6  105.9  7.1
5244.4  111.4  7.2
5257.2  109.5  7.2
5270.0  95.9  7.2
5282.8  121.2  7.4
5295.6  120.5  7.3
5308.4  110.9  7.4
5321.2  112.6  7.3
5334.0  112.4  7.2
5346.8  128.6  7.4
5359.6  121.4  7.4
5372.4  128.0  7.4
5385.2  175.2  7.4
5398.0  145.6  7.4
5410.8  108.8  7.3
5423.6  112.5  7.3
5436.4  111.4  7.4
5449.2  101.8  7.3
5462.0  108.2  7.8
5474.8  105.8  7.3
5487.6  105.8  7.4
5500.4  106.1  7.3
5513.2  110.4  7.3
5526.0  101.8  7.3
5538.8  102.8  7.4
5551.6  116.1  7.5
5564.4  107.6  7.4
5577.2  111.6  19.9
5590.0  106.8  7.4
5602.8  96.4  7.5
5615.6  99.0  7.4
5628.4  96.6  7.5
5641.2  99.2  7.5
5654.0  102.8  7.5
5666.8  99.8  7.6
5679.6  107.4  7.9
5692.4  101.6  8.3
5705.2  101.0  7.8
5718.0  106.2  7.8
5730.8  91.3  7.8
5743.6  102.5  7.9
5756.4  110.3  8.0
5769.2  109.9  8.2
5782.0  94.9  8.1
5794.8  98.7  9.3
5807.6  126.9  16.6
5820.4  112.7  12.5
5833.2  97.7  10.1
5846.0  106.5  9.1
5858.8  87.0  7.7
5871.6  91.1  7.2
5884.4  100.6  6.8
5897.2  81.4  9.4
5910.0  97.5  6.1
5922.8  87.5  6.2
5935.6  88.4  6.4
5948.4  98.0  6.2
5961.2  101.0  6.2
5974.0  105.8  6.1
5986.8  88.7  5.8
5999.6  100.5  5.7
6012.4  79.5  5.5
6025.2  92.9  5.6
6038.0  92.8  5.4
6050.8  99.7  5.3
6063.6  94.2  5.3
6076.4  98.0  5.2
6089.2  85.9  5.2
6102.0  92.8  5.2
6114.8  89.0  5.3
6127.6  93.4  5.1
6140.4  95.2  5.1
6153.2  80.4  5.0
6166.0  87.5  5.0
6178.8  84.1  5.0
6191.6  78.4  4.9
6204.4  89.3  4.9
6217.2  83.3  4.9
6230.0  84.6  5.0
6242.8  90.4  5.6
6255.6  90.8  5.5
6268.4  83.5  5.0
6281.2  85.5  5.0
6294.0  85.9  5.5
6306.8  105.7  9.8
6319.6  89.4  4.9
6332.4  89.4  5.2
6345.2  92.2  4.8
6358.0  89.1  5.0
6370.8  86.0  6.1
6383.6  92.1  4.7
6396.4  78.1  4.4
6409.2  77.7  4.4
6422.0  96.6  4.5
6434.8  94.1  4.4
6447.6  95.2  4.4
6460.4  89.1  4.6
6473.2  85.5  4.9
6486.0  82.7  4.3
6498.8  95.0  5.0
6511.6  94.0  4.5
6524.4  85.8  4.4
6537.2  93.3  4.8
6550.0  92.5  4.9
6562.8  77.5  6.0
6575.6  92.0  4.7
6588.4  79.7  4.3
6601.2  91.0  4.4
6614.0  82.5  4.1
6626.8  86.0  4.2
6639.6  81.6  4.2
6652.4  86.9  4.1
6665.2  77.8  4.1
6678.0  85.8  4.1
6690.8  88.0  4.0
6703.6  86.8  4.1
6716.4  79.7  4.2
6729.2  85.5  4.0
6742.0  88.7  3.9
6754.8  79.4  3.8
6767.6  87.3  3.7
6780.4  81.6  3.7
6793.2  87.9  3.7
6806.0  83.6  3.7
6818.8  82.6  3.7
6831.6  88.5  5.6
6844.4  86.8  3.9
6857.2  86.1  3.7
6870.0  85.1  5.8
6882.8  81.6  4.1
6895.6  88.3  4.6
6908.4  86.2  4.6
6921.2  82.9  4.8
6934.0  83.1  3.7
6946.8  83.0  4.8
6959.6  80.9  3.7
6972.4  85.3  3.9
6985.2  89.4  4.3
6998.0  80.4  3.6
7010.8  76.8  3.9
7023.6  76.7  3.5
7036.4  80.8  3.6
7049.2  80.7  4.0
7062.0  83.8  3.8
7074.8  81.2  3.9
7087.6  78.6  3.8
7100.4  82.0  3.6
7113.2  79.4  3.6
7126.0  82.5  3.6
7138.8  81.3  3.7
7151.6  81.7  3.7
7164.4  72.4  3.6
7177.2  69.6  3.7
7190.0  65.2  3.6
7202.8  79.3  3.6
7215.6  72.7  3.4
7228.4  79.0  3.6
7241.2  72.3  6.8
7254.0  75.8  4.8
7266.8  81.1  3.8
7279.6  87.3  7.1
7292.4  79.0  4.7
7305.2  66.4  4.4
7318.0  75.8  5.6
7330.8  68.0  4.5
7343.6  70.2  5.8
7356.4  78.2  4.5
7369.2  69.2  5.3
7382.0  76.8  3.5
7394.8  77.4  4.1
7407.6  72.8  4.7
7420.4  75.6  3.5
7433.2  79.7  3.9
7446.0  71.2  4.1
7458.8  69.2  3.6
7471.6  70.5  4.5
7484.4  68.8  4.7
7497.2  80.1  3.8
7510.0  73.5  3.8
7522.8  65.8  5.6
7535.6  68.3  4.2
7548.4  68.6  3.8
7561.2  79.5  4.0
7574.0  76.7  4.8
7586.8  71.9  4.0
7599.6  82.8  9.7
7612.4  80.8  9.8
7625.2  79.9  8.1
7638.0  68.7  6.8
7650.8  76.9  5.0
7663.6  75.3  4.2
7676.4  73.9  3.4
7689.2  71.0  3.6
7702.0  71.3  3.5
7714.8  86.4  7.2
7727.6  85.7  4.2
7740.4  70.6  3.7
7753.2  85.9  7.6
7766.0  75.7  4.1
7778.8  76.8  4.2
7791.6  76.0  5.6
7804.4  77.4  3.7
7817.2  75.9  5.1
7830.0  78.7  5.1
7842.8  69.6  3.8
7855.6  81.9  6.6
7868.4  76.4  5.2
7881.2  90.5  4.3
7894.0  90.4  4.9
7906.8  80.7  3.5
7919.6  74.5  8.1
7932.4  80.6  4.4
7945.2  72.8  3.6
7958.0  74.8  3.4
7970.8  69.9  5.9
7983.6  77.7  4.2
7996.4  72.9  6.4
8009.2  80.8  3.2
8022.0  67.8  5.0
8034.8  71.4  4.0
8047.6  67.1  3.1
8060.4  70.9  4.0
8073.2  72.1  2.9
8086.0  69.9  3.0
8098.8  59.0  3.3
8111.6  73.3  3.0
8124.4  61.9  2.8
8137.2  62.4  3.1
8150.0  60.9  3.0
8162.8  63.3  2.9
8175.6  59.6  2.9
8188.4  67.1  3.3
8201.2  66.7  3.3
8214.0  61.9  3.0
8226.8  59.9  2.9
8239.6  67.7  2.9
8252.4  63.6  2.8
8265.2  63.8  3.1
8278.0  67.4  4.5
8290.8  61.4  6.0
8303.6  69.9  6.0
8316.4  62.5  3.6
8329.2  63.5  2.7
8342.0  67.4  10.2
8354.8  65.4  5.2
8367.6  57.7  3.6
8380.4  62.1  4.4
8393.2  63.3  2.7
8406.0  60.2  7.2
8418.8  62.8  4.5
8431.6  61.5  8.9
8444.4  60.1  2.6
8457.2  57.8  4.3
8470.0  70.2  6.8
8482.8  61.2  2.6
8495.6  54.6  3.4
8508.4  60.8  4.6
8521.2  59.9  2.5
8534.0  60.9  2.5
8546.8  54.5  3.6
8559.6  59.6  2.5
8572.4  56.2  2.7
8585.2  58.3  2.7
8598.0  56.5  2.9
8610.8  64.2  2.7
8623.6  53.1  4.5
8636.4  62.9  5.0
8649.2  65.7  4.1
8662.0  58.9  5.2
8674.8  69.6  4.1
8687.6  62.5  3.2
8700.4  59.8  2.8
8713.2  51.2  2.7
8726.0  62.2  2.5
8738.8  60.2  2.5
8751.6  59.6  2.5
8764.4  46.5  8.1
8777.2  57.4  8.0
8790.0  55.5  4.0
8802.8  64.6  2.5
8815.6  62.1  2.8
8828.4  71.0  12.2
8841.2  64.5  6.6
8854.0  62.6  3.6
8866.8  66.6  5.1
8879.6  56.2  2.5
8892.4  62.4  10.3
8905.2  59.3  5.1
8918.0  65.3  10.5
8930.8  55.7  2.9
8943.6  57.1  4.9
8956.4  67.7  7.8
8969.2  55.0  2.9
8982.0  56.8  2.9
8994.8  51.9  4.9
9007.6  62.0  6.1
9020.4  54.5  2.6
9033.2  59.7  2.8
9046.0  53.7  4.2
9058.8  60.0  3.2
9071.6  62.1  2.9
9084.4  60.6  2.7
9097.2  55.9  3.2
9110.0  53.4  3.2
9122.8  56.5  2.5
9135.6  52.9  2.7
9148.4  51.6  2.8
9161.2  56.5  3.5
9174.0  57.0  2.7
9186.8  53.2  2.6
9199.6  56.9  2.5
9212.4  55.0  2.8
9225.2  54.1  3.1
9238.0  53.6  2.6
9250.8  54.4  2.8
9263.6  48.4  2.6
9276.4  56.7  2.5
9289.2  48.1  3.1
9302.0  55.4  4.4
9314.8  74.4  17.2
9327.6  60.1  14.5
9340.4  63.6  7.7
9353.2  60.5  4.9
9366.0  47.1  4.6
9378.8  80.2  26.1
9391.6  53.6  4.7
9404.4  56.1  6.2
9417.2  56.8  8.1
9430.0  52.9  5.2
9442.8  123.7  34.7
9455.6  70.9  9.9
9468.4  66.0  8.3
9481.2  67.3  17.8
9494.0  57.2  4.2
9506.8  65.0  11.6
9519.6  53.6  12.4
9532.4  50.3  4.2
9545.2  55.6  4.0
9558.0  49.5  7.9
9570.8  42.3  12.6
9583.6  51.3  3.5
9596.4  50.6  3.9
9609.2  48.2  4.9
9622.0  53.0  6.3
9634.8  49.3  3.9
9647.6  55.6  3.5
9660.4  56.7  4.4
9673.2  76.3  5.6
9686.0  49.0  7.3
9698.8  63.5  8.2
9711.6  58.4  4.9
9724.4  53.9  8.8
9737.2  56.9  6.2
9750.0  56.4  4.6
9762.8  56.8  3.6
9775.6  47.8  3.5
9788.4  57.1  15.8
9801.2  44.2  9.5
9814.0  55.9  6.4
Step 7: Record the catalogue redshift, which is 1.82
